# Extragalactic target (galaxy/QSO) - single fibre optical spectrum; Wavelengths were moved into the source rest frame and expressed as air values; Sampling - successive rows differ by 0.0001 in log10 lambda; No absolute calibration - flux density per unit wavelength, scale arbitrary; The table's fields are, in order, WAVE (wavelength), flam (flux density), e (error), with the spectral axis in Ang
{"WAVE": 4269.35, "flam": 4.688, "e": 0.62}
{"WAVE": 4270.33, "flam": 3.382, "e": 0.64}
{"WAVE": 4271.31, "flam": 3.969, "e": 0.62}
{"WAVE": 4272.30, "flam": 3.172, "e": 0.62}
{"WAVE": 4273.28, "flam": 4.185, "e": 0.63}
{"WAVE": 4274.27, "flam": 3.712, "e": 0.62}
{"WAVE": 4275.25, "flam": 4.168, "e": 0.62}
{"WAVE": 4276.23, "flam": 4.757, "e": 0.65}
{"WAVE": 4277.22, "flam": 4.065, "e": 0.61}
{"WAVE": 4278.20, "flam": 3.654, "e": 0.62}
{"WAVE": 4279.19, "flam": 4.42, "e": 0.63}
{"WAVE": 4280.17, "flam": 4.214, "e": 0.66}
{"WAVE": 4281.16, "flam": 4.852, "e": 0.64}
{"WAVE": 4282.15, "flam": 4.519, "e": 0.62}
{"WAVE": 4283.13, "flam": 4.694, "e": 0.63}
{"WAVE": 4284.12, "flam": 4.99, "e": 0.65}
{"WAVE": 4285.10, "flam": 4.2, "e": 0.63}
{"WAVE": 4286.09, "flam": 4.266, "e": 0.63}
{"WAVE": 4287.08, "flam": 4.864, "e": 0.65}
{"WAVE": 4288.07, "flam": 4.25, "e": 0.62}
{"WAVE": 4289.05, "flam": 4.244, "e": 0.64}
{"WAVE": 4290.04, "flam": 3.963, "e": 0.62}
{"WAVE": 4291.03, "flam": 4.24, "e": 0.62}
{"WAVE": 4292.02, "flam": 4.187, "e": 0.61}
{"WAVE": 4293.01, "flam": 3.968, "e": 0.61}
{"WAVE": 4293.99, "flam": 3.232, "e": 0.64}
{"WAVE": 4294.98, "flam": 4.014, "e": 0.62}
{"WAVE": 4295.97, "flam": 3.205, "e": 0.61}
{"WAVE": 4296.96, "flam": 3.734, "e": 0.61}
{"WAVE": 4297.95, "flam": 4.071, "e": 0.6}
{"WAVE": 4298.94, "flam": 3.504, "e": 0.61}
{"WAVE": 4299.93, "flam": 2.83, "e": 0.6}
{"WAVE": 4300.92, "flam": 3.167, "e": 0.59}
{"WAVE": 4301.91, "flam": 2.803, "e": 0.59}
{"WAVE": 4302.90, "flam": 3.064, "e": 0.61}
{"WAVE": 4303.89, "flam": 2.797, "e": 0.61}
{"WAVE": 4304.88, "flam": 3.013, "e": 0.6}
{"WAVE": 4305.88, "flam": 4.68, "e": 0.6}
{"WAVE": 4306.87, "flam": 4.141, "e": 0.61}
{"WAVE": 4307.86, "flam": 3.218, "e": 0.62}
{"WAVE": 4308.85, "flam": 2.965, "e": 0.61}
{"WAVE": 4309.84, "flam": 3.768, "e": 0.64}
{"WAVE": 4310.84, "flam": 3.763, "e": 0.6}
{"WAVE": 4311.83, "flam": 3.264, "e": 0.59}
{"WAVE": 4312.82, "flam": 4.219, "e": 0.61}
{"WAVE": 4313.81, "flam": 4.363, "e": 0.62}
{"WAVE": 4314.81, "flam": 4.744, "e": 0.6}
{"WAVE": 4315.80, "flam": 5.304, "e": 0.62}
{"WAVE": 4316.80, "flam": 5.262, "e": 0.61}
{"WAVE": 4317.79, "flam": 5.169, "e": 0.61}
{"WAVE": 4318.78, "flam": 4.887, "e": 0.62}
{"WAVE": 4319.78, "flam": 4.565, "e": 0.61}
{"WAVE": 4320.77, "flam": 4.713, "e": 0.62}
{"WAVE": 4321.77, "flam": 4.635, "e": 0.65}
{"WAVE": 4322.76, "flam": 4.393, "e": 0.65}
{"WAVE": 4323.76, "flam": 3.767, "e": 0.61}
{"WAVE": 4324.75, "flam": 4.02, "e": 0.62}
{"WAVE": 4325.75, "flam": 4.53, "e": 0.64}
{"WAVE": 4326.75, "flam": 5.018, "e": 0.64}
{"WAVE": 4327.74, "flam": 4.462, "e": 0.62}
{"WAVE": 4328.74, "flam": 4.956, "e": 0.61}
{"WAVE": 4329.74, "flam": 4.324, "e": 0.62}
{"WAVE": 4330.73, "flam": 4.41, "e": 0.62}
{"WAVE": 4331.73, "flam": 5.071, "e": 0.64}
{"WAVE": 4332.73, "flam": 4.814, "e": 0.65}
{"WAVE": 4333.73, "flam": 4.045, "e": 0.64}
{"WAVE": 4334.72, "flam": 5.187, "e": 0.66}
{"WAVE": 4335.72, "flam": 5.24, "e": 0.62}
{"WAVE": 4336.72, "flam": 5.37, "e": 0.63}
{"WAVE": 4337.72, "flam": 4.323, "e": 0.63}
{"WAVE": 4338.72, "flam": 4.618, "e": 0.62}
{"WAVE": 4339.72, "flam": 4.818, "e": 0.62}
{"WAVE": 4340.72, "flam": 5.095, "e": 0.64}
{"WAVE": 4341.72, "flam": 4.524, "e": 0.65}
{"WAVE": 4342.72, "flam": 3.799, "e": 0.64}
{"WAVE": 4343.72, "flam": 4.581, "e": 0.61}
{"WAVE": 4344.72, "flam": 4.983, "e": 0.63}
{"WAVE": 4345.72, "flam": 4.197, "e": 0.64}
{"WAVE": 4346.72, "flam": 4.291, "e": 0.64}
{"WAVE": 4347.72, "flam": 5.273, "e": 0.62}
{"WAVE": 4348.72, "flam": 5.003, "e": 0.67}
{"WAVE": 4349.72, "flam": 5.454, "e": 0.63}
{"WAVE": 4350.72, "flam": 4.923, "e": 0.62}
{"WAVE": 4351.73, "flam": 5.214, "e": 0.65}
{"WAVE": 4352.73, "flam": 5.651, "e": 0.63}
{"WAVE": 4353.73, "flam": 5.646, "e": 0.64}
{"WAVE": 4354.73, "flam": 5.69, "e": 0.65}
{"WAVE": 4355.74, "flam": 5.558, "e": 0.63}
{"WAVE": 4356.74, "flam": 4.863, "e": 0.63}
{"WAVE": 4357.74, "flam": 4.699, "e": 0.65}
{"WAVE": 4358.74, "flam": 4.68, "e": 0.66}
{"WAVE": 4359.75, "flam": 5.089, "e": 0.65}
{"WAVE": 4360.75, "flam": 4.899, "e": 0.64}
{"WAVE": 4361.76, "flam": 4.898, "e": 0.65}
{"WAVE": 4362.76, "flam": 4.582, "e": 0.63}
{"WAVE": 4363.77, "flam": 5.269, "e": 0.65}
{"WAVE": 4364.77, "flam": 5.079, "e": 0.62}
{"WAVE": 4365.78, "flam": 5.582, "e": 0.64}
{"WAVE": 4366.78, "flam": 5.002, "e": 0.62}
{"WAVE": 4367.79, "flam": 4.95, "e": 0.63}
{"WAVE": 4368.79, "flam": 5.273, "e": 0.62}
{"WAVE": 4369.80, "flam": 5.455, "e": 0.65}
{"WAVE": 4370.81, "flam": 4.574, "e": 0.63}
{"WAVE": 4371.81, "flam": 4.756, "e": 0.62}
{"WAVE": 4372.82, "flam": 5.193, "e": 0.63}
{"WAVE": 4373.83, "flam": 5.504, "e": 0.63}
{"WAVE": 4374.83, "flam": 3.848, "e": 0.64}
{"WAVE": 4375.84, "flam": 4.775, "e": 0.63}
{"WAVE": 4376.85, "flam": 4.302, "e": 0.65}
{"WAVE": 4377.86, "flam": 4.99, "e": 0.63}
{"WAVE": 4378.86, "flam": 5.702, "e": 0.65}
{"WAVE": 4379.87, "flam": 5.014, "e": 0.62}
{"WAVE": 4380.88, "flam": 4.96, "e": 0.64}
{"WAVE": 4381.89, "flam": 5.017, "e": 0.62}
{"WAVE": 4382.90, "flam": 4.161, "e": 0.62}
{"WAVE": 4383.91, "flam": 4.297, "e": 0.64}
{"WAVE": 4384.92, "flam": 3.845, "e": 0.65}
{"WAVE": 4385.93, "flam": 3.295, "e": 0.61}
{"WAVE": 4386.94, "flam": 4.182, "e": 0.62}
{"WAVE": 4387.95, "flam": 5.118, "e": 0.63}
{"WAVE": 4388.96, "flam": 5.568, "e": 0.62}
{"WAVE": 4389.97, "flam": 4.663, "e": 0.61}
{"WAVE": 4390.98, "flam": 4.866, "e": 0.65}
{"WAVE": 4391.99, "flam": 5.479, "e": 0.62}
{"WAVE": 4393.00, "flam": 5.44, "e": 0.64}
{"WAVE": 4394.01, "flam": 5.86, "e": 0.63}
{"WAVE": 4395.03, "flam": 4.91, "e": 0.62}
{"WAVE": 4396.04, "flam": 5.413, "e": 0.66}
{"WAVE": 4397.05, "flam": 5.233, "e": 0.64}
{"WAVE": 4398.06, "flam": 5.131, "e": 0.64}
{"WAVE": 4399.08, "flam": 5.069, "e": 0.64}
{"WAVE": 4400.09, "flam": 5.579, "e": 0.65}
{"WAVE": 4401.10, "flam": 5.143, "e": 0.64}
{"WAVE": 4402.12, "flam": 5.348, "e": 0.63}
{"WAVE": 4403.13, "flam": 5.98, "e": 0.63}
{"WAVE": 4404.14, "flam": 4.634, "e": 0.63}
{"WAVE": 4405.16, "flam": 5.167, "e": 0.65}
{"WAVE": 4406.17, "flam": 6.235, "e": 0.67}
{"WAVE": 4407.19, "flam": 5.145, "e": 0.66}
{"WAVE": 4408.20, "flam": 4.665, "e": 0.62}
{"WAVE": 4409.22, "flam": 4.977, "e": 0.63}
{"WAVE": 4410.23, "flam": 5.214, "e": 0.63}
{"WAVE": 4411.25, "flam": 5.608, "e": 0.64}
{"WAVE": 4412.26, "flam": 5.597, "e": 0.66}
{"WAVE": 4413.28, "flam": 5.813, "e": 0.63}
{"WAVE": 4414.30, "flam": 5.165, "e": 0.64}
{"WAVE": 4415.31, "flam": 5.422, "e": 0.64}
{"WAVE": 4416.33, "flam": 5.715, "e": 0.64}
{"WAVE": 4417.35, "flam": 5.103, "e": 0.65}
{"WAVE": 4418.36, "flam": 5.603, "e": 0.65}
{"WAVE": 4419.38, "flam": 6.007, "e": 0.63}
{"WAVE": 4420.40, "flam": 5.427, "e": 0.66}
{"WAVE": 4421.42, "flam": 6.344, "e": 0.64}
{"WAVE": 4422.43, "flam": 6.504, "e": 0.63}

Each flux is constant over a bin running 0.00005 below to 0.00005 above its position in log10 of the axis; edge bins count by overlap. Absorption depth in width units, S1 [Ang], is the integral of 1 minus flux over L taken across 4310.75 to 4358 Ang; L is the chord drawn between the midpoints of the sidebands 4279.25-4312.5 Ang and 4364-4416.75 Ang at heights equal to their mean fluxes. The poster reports -4.4 Ang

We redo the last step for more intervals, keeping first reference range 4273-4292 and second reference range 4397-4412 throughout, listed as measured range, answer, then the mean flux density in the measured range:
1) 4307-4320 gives 0.9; 4.26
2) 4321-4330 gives 0.4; 4.46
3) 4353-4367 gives -0.5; 5.12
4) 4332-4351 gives 0.1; 4.77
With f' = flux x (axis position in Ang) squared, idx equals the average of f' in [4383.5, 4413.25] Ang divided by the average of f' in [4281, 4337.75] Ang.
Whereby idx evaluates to 1.3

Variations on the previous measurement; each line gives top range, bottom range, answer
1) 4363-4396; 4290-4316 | 1.38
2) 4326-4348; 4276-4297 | 1.14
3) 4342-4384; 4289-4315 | 1.39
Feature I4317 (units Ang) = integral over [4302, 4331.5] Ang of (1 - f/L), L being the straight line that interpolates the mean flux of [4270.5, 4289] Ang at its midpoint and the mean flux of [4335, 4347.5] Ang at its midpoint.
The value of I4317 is 1.99 Ang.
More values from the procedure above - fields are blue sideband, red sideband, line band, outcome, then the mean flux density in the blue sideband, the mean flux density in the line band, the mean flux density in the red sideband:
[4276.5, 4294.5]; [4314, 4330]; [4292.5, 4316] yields 4.4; 4.27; 3.64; 4.67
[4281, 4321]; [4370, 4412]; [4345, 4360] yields -1.6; 4.03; 5.08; 5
